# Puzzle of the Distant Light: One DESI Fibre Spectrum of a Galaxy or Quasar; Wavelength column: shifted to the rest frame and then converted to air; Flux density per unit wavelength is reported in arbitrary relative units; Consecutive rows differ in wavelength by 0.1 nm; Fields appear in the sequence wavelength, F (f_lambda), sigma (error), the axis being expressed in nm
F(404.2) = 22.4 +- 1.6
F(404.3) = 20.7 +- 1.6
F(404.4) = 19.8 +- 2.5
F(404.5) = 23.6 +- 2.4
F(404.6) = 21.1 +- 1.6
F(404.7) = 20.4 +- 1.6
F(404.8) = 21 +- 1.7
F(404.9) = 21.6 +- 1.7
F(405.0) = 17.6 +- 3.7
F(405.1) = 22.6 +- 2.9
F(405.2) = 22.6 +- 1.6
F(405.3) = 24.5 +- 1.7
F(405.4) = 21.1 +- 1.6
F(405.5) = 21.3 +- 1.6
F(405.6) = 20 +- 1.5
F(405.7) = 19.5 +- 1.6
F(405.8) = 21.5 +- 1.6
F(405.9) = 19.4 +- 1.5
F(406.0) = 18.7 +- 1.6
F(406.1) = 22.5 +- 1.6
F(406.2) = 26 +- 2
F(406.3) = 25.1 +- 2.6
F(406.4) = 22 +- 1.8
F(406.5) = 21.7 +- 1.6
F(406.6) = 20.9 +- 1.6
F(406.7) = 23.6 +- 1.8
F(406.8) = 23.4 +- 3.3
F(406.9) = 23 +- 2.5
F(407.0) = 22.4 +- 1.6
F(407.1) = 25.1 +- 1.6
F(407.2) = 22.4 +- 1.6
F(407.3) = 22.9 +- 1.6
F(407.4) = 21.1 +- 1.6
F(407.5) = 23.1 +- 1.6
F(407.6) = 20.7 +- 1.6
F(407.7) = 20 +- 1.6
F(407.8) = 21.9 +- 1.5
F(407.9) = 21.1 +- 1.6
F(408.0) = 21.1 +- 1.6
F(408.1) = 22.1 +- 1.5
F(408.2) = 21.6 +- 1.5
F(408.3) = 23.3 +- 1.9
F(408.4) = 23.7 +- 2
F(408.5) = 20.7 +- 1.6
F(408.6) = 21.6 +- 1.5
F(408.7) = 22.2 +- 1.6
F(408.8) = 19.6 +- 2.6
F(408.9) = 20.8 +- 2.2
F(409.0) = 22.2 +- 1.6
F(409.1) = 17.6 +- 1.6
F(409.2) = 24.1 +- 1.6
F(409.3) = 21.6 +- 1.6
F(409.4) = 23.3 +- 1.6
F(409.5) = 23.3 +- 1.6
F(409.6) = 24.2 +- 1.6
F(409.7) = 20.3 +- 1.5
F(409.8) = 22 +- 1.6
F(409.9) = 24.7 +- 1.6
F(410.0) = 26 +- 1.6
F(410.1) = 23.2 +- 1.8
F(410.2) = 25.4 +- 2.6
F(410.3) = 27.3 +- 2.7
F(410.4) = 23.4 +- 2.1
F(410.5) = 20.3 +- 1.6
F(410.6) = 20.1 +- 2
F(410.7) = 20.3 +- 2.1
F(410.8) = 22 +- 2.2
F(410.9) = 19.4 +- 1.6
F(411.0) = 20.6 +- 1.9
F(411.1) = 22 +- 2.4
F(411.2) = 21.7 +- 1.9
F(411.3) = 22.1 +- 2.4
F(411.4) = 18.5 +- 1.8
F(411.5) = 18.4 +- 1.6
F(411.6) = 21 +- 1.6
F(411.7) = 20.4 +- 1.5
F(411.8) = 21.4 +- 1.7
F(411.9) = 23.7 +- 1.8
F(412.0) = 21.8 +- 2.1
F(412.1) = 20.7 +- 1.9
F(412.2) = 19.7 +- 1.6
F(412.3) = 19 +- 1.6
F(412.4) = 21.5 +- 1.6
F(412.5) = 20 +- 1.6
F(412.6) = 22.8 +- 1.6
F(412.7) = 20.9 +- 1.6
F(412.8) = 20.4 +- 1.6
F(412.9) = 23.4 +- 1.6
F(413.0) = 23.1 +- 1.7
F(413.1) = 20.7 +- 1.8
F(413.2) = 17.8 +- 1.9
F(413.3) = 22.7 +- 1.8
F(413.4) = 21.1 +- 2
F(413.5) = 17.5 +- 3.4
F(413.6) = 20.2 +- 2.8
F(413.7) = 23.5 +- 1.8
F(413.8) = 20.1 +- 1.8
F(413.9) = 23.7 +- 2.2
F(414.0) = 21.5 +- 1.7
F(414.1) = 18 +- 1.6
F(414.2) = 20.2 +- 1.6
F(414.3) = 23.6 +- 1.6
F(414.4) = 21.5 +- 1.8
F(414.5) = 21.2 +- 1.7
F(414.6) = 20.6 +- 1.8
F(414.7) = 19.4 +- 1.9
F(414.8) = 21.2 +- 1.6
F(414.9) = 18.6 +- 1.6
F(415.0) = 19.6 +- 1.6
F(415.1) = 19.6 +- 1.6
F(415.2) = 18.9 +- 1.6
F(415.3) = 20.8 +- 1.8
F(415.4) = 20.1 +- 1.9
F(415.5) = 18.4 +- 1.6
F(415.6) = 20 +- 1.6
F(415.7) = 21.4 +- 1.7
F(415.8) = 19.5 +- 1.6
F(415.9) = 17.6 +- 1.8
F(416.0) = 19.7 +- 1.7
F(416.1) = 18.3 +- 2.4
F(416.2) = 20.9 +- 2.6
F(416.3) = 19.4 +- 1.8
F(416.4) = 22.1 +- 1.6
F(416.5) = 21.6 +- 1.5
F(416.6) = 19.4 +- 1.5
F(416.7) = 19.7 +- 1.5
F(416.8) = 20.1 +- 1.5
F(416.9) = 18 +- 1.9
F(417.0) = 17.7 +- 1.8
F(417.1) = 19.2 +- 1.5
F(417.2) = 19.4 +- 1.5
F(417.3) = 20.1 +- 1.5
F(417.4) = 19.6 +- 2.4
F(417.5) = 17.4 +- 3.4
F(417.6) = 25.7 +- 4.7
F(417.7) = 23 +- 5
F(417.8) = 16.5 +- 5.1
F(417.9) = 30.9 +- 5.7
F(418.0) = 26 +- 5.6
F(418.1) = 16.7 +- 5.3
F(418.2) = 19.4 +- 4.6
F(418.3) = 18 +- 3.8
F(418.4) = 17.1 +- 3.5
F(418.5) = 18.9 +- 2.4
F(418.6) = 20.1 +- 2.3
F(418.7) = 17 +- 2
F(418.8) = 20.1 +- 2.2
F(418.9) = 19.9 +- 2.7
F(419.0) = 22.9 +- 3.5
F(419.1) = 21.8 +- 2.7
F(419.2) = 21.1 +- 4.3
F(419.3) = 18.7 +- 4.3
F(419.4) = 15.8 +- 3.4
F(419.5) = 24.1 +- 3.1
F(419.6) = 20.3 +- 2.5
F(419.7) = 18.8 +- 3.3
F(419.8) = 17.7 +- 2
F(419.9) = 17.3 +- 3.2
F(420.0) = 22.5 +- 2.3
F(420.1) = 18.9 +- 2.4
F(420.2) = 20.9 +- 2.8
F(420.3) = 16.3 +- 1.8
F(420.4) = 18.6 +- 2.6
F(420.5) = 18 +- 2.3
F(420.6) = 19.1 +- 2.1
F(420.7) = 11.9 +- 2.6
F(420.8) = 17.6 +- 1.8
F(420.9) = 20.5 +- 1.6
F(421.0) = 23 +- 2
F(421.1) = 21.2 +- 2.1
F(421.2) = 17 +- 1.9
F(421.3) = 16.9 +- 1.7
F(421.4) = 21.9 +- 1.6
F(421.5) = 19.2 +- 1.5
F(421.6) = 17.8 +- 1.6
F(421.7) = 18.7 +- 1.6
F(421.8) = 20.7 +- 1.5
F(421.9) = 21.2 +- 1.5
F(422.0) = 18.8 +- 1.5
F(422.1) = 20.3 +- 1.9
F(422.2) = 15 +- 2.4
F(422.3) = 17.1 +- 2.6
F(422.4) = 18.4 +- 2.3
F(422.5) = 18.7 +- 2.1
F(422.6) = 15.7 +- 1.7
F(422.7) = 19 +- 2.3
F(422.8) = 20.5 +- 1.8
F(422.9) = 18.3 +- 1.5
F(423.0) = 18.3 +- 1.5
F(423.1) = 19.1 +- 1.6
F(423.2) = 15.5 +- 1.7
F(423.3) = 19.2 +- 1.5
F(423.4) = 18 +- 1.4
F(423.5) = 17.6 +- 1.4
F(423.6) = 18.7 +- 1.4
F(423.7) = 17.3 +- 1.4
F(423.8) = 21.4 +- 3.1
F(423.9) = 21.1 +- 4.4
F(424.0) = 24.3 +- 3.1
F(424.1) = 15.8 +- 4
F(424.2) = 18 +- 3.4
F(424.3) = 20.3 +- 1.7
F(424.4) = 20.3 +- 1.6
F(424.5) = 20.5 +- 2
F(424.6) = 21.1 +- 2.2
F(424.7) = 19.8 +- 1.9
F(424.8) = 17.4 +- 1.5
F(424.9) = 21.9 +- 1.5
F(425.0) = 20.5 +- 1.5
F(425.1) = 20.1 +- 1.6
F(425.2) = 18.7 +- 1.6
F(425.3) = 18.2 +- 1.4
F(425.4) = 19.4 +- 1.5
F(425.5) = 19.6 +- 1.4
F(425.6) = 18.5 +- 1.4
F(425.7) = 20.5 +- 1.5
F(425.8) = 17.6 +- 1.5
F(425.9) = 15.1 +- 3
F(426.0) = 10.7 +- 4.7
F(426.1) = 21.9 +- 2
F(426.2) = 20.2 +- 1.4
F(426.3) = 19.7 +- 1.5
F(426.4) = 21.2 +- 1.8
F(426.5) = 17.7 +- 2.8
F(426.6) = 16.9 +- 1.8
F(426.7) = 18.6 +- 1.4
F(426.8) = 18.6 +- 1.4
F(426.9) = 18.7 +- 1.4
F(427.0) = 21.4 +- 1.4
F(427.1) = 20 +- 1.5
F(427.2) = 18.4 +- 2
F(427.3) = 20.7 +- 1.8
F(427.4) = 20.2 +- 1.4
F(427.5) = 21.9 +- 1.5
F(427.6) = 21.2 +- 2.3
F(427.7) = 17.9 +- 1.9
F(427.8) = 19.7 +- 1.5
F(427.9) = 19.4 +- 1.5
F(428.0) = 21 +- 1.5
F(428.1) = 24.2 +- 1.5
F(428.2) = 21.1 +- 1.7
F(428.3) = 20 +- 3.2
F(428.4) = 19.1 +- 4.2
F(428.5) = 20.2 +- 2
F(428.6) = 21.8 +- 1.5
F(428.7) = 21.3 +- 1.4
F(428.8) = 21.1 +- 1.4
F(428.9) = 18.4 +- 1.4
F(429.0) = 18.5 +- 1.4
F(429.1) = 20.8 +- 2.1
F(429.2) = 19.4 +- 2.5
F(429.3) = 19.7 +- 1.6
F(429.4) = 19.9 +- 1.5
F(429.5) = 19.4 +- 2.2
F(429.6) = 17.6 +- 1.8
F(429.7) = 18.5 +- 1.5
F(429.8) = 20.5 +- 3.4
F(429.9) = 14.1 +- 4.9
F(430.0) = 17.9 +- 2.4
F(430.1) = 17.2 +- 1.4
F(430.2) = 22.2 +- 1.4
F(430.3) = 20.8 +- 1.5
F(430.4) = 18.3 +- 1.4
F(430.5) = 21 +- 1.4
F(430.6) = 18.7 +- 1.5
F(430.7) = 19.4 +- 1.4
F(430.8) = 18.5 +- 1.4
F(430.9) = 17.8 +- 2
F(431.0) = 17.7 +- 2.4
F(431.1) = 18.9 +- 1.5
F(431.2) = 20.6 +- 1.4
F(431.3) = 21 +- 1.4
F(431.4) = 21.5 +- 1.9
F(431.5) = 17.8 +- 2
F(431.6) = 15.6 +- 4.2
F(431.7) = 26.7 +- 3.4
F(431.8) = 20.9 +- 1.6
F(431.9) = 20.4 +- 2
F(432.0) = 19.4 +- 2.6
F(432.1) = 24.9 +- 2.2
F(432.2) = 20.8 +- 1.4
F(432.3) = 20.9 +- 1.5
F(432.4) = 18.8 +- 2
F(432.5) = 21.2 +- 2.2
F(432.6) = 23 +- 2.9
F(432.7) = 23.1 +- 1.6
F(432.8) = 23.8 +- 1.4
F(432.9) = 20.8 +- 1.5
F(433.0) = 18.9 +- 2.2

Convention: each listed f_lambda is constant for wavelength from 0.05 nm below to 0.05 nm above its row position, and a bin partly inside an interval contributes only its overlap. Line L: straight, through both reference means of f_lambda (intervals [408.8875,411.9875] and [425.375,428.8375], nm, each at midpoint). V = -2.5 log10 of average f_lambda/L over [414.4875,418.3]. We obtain 0.05 mag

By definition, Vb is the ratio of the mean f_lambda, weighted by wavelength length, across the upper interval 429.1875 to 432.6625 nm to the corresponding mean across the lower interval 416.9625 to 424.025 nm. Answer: 1.02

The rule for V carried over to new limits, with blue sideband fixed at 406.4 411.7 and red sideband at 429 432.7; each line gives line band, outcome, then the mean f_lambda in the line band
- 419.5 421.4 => 0.11 mag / 18.9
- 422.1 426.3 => 0.09 mag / 18.8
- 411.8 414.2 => 0.03 mag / 21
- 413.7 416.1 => 0.06 mag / 20.3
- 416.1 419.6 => 0.05 mag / 20.2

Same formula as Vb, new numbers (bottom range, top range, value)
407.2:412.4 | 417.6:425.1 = 0.89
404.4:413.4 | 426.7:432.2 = 0.91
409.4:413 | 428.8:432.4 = 0.90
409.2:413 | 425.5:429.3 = 0.90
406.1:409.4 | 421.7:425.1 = 0.86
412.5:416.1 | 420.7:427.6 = 0.93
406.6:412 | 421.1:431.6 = 0.87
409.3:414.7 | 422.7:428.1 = 0.89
